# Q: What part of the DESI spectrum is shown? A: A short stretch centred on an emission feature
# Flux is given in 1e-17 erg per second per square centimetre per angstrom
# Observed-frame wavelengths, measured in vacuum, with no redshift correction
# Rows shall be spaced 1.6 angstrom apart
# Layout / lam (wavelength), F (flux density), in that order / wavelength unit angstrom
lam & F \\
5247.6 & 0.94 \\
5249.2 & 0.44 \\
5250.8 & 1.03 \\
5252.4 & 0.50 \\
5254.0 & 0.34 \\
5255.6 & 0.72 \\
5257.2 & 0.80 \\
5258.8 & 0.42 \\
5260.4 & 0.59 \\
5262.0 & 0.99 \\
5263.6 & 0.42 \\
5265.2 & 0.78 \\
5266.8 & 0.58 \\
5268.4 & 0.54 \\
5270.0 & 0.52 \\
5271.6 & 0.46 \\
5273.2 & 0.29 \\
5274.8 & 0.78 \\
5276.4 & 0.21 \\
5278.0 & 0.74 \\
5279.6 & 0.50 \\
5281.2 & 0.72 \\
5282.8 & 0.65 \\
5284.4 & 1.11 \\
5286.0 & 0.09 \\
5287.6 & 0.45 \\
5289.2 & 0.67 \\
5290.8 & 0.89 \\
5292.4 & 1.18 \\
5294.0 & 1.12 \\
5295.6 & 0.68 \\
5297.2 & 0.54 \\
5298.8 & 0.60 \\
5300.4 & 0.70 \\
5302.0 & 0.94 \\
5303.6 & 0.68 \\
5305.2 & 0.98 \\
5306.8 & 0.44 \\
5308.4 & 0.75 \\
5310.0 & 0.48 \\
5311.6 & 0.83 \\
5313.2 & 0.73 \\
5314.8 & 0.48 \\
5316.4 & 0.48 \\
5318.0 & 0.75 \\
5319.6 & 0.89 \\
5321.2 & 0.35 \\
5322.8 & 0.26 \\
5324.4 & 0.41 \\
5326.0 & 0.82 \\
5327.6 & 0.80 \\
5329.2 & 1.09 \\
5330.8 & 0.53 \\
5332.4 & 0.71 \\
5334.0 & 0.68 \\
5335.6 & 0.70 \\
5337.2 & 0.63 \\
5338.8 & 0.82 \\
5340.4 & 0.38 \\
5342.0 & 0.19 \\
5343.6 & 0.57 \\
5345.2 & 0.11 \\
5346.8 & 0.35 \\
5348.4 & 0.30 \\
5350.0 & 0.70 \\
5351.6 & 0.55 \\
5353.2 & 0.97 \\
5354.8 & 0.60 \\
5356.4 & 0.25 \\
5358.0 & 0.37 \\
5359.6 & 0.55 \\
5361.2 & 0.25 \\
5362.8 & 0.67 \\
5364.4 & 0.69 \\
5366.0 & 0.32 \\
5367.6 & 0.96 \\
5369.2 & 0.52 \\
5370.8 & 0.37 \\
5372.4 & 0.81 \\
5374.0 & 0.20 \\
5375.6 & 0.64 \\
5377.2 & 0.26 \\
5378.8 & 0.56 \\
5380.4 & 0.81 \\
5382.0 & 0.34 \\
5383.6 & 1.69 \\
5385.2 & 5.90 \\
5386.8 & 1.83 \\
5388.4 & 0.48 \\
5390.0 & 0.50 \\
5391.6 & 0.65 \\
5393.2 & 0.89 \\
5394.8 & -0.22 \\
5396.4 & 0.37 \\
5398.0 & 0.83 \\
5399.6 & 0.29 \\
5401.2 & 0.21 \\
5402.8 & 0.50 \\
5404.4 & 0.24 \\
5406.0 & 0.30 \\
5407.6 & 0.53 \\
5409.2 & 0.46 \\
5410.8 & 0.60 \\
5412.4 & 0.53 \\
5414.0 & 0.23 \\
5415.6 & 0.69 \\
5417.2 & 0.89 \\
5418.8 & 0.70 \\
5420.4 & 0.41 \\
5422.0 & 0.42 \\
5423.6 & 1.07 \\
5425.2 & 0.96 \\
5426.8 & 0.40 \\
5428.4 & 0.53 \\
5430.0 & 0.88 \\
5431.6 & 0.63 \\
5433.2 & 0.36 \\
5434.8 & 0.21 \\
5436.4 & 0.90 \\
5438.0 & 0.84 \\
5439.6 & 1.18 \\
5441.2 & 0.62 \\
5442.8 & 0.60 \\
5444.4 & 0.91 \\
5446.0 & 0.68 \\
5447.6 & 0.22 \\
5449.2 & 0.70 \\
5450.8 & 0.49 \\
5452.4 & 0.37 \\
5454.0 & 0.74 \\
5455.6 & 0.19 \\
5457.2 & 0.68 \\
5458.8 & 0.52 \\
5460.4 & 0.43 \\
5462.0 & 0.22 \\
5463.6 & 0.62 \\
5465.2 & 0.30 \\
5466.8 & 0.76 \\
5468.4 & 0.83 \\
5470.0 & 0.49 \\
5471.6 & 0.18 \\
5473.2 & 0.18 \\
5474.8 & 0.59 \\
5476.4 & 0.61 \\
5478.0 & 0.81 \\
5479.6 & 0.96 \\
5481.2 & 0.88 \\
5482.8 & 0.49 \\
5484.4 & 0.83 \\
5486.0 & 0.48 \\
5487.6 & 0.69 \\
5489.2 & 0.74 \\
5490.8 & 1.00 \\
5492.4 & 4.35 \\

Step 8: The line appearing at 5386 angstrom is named H-beta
